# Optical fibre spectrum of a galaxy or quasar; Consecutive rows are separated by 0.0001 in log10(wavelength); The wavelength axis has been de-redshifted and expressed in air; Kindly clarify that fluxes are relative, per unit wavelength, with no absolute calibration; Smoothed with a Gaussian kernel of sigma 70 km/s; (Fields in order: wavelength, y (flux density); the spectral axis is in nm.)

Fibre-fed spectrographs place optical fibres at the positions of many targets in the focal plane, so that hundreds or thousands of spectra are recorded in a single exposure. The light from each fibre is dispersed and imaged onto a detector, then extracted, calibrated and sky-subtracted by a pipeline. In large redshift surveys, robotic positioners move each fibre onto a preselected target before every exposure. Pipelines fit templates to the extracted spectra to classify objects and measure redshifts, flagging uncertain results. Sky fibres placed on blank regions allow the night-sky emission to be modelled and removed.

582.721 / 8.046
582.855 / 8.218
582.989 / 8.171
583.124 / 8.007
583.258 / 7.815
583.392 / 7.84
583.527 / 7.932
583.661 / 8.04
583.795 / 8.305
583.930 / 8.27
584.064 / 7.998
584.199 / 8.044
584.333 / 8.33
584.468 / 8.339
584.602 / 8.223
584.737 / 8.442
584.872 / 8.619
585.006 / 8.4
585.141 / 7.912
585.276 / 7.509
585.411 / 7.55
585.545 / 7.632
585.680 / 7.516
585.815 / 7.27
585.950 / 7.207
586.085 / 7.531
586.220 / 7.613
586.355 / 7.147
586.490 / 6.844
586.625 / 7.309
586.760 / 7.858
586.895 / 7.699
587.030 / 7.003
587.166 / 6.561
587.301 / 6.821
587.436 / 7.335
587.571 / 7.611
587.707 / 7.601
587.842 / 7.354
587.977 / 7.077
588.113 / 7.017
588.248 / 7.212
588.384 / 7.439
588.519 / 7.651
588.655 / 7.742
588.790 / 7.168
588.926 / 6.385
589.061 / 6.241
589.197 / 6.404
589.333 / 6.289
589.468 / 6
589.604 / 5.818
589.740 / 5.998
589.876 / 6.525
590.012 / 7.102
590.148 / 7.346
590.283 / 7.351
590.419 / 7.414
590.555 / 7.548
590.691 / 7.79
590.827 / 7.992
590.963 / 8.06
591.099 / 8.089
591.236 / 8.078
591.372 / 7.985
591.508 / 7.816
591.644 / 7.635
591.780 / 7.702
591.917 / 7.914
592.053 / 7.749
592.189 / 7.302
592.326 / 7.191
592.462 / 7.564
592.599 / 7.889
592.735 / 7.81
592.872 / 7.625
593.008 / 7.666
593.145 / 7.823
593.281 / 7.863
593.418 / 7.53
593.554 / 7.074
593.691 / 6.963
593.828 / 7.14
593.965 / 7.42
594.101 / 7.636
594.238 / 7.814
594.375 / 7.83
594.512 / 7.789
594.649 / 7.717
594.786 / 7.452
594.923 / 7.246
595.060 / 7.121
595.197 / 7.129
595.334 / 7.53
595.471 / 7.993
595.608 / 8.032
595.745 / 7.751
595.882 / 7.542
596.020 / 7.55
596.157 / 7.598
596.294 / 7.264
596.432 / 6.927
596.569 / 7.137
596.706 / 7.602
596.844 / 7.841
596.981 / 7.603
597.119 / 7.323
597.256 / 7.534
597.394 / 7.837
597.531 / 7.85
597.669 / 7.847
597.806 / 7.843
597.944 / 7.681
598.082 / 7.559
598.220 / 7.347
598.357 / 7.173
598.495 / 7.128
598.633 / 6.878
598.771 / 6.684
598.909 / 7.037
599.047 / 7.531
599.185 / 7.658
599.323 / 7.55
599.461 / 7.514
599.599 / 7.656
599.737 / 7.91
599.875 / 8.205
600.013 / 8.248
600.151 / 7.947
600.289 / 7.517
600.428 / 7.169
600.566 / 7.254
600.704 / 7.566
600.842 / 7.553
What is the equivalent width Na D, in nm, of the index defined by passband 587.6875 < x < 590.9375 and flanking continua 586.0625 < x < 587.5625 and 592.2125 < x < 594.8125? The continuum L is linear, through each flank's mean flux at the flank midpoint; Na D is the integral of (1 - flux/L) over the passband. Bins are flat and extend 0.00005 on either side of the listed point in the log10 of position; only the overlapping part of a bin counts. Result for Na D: 0.153 nm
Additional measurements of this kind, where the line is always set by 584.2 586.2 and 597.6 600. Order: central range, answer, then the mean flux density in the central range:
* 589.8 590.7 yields 0.06 nm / 7.26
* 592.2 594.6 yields 0.03 nm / 7.56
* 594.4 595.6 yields 0.01 nm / 7.54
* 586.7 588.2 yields 0.11 nm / 7.26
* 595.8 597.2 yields 0.02 nm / 7.44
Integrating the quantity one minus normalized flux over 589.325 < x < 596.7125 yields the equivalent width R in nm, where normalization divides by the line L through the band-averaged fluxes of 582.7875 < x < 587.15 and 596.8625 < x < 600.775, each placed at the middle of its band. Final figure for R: 0.191 nm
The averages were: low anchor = 7.81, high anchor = 7.54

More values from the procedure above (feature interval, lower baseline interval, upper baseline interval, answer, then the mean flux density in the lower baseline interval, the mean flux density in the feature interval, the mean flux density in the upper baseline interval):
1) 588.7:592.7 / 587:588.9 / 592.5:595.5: 0.065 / 7.24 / 7.26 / 7.54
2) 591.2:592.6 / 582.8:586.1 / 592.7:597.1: -0.007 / 7.97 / 7.69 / 7.53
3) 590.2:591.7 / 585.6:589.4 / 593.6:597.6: -0.096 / 7.18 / 7.8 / 7.52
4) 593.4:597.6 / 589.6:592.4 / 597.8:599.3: -0.076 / 7.49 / 7.51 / 7.3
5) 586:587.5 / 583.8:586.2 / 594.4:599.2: 0.118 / 7.93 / 7.25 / 7.48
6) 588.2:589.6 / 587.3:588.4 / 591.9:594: 0.103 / 7.29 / 6.8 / 7.52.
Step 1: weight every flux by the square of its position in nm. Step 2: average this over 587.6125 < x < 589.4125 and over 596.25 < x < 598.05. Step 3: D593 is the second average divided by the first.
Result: 1.11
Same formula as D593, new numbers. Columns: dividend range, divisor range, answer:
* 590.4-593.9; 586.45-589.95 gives 1.12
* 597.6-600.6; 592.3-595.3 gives 1.02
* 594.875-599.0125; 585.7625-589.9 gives 1.09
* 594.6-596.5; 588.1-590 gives 1.14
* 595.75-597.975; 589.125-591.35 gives 1.08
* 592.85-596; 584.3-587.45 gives 1.02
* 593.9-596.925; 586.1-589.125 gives 1.07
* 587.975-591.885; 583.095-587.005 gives 0.94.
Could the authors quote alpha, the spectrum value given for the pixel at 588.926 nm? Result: 6.385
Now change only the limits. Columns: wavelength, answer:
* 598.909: 7.037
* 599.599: 7.656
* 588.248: 7.212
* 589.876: 6.525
